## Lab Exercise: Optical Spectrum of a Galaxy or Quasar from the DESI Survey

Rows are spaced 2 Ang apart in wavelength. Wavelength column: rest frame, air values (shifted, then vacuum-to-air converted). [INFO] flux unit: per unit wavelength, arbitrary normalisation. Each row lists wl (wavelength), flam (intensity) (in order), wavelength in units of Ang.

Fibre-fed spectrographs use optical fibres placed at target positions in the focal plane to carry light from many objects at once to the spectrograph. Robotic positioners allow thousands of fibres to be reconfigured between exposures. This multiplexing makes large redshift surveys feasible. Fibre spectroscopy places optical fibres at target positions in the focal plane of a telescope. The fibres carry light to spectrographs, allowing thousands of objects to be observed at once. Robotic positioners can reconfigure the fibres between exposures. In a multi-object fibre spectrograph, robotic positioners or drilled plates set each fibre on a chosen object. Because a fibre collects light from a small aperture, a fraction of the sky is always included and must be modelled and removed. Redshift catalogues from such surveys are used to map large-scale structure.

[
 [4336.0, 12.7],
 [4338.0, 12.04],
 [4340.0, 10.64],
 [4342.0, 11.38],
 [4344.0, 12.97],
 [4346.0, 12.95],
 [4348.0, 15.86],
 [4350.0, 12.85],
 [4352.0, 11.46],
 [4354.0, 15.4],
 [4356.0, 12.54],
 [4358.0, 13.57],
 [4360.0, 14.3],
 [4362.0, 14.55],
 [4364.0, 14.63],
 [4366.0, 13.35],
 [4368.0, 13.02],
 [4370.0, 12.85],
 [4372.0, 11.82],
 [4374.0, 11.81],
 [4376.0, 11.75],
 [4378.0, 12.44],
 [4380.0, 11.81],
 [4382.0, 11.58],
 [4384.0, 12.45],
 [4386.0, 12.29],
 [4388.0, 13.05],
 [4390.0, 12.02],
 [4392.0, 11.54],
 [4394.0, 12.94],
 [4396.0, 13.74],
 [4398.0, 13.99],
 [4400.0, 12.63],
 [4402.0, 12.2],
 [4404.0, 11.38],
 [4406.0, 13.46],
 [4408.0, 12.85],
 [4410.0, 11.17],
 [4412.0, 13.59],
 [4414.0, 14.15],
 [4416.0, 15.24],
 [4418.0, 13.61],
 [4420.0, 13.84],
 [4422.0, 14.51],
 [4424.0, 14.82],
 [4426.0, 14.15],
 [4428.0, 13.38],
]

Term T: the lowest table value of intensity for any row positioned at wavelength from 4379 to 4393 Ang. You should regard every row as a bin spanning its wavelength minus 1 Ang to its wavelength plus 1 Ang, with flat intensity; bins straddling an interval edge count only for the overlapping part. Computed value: 11.54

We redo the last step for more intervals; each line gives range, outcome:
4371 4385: 11.58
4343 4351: 12.85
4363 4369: 13.02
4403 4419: 11.17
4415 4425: 13.61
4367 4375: 11.81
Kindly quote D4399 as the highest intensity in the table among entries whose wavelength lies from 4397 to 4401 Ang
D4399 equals 13.99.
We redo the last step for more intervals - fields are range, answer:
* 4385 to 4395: 13.05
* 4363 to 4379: 14.63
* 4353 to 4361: 15.4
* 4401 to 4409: 13.46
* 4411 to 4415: 14.15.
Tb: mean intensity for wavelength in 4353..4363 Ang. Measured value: 14.1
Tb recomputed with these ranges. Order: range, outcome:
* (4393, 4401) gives 13.3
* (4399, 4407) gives 12.4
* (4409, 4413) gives 12.4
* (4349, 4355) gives 13.2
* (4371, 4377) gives 11.8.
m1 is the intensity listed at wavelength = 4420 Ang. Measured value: 13.84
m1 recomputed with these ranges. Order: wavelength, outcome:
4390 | 12.02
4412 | 13.59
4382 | 11.58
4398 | 13.99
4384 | 12.45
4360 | 14.3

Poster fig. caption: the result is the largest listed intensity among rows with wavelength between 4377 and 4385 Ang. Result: 12.45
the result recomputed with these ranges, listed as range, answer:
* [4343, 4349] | 15.86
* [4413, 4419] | 15.24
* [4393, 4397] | 13.74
